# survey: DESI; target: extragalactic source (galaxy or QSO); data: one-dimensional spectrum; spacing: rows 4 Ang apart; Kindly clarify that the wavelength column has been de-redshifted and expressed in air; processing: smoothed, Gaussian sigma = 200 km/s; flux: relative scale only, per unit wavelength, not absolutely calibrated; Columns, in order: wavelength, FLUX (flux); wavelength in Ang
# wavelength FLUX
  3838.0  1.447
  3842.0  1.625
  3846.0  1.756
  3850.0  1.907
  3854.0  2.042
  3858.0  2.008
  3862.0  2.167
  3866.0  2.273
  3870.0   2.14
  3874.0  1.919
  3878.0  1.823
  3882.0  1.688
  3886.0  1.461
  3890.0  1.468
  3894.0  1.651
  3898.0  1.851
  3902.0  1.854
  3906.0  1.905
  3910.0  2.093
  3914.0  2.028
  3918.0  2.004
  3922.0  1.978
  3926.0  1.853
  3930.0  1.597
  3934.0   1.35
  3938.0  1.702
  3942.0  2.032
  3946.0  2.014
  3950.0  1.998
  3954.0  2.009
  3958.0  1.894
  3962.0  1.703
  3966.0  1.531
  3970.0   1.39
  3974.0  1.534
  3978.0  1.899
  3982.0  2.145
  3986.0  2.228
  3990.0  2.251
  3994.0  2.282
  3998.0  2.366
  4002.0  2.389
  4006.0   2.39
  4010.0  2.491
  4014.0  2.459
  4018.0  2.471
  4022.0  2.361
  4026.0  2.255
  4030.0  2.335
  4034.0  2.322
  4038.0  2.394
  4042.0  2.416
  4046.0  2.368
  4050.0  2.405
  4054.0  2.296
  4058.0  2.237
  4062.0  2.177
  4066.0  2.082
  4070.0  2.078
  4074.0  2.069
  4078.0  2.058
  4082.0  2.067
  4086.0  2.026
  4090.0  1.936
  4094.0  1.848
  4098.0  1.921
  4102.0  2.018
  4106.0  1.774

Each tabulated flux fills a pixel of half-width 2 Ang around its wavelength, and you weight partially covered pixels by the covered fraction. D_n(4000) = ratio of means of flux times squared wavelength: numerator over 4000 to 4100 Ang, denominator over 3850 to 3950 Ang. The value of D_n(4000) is 1.28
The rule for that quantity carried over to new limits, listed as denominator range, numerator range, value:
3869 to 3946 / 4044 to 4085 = 1.30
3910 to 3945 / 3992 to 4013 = 1.35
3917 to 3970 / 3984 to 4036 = 1.35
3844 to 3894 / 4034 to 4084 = 1.30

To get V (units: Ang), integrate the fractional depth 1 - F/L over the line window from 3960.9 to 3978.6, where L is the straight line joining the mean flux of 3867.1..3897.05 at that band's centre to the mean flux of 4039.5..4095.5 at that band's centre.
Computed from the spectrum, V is 3.3 Ang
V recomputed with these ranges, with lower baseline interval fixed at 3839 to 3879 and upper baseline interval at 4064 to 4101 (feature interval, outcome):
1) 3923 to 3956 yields 2.53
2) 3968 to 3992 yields 0.94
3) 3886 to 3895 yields 2.00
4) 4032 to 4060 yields -4.86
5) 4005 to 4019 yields -3.25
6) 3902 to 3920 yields -0.20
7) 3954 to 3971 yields 2.51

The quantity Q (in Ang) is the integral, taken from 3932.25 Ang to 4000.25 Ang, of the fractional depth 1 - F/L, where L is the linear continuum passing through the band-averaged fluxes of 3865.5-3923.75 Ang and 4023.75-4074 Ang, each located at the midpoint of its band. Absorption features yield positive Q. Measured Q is 5.0 Ang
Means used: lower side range 1.87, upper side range 2.27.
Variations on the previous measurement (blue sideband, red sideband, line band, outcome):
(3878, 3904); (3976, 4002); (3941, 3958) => 0.0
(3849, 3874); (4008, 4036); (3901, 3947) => 7.0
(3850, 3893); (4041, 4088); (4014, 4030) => -1.9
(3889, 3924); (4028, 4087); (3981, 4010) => -3.2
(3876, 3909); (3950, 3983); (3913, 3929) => -1.8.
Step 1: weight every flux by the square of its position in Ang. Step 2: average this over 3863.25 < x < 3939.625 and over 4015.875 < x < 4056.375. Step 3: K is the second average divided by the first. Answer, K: 1.38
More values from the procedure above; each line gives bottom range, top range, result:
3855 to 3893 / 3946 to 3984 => 1.00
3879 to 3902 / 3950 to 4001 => 1.23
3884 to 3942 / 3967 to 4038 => 1.30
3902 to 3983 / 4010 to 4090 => 1.30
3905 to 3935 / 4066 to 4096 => 1.17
